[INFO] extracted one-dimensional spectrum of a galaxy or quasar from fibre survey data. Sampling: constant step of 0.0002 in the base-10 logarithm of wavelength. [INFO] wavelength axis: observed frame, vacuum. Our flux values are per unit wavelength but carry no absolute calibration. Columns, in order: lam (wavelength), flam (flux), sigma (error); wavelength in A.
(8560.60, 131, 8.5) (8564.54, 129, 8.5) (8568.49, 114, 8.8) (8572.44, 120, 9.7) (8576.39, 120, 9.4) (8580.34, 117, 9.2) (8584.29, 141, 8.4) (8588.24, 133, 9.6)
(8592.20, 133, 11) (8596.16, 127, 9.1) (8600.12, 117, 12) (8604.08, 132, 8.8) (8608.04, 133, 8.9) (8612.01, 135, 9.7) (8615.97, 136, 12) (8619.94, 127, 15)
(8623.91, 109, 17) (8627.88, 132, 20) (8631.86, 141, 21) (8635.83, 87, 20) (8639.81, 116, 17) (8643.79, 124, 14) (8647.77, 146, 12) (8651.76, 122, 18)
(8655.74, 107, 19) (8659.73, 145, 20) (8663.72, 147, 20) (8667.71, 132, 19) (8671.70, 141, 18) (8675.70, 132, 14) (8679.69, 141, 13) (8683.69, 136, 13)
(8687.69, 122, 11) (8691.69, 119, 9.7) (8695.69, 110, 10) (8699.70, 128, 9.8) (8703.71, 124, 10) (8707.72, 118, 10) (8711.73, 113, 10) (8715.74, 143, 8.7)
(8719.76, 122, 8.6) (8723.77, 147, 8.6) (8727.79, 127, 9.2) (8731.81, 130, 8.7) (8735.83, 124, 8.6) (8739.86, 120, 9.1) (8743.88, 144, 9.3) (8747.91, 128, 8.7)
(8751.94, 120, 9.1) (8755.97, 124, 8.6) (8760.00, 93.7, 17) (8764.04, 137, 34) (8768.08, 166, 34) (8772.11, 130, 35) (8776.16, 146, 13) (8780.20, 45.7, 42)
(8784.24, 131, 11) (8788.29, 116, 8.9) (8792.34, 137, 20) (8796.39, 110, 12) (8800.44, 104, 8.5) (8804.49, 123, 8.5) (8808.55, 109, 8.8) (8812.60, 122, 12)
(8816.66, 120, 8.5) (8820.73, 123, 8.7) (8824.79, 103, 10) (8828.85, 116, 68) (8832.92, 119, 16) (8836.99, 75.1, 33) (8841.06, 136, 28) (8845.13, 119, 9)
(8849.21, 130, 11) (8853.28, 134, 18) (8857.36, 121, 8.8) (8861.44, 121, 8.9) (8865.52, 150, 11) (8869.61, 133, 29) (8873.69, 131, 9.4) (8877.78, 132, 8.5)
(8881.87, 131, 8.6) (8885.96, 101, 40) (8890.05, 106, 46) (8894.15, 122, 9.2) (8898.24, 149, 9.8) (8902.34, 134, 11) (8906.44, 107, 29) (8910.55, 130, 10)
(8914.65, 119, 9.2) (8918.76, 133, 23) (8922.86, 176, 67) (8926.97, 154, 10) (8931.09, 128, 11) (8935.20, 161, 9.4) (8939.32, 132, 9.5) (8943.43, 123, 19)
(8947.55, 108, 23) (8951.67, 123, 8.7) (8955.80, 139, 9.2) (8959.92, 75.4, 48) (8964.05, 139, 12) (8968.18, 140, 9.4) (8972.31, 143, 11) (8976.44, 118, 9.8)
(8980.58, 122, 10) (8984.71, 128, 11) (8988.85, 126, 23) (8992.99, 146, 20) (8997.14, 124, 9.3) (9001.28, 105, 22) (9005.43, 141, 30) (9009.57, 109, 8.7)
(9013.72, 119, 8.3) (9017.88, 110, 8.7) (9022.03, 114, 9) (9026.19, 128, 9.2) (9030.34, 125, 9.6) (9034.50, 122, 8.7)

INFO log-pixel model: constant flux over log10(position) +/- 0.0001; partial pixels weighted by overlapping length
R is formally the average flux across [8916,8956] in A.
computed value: 137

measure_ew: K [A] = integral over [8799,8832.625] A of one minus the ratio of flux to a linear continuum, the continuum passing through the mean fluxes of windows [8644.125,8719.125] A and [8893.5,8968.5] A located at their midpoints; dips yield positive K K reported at 3.8 A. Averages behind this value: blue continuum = 129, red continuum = 131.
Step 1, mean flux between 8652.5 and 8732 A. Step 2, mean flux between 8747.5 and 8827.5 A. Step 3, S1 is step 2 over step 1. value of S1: 0.92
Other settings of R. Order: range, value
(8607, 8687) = 129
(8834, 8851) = 115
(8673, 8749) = 128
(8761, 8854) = 119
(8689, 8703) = 120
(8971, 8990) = 127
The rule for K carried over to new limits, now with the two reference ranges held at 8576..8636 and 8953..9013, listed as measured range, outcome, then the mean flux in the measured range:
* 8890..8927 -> -2.25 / 133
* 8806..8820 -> 0.94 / 118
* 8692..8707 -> 0.80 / 120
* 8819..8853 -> 2.72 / 116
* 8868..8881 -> -0.62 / 132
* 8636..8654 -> 0.66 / 123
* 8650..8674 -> -0.98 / 132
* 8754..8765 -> 0.89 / 116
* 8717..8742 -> -0.40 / 129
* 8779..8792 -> 2.11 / 106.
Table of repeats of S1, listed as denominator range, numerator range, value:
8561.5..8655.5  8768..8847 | 0.93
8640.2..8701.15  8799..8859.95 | 0.90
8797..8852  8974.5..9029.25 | 1.06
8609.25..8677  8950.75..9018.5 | 0.97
